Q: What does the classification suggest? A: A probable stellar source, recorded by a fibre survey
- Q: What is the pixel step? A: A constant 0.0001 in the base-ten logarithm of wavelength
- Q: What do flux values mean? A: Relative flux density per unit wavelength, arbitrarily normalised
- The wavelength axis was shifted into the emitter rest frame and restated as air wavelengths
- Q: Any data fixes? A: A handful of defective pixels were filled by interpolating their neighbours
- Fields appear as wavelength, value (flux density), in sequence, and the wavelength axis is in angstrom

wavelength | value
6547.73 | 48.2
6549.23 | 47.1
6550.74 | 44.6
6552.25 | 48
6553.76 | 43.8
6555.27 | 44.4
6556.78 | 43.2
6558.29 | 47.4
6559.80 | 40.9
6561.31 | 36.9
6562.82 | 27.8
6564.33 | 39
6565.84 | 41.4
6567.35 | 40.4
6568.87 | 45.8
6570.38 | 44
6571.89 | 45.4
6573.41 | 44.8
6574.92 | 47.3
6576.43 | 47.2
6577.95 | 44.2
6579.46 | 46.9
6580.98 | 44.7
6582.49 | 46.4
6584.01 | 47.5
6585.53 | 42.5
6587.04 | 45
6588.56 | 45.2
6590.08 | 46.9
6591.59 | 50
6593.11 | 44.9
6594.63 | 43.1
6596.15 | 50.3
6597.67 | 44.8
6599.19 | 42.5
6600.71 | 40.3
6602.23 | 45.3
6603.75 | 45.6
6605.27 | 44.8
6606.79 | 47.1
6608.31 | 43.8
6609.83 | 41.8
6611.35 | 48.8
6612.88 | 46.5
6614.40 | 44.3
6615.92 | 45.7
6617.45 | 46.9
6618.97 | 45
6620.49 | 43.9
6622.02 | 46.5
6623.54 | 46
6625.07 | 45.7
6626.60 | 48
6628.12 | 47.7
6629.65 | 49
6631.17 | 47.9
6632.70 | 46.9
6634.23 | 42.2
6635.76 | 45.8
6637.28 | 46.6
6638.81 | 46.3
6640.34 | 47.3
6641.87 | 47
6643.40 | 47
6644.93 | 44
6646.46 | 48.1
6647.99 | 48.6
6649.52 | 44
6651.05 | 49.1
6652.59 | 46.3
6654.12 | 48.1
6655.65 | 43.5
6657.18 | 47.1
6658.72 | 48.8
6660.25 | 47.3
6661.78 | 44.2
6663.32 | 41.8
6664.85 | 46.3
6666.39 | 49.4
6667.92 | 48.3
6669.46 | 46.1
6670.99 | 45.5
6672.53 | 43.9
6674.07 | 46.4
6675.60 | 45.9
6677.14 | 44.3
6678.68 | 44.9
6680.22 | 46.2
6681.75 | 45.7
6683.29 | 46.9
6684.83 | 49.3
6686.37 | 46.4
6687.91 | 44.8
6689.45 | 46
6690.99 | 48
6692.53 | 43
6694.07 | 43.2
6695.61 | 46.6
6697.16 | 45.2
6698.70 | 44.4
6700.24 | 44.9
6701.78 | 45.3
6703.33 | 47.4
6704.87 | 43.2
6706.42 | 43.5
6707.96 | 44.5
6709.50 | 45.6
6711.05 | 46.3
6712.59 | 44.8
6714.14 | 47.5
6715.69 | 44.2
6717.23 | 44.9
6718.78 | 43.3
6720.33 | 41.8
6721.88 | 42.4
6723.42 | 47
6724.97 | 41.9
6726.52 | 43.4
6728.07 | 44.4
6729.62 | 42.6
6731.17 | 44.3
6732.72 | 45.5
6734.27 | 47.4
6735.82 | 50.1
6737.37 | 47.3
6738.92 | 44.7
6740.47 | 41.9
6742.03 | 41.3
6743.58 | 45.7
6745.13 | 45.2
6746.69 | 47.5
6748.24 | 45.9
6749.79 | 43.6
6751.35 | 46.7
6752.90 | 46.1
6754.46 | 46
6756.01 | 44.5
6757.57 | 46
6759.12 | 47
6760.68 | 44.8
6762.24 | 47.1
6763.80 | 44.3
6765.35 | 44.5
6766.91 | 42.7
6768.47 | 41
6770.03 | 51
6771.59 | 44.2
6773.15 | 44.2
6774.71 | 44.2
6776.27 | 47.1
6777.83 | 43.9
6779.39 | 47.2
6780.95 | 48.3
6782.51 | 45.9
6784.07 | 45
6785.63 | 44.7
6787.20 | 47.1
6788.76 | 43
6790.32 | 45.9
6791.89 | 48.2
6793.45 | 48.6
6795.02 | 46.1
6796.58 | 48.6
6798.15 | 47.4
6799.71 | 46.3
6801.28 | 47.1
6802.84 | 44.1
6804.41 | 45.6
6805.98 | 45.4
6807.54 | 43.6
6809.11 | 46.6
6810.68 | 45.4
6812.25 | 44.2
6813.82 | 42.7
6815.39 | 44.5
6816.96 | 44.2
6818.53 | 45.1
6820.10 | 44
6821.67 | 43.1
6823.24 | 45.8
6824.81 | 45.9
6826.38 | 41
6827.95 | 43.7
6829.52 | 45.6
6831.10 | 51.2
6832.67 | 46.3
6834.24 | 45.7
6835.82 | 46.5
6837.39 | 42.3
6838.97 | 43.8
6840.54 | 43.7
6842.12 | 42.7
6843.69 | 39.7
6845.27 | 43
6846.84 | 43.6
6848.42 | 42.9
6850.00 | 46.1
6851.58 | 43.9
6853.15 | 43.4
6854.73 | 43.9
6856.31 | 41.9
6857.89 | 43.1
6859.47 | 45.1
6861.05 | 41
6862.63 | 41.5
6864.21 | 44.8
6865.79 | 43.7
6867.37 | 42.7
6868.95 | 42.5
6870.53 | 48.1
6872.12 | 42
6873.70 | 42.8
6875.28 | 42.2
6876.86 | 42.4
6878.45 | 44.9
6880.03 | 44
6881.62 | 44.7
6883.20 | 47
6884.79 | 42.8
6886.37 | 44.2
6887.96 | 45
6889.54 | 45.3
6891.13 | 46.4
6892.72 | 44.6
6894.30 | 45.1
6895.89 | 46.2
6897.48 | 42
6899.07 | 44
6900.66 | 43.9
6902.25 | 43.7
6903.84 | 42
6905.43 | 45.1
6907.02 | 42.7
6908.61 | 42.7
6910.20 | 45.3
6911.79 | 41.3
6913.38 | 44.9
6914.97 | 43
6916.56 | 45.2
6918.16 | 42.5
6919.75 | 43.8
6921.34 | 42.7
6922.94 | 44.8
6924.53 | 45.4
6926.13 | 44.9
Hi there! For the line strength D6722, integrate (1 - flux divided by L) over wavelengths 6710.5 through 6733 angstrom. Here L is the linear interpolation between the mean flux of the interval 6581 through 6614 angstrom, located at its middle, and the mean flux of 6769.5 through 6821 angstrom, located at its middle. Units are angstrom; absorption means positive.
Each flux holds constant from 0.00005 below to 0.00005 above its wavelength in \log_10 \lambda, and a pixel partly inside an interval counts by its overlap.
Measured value 0.7 angstrom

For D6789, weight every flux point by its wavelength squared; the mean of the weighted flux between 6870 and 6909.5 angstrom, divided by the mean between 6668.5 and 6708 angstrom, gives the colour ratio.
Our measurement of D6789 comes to 1.03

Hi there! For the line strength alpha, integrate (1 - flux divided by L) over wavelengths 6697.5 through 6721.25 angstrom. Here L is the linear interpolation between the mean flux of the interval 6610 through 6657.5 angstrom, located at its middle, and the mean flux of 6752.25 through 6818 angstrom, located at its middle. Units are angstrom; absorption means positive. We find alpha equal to 0.6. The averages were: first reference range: 46.4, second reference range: 45.6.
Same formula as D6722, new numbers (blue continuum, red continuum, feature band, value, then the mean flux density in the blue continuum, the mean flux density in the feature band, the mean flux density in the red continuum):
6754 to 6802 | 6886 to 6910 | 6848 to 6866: 0.5 angstrom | 45.9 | 43.4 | 44.2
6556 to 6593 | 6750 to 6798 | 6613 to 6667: -2.3 angstrom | 43.8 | 46.3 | 45.8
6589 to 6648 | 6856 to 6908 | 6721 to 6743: 0.2 angstrom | 45.9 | 44.6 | 43.9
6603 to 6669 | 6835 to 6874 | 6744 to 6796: -1.4 angstrom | 46.3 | 45.7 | 43.4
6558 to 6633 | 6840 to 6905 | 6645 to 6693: -1.9 angstrom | 44.8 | 46.3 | 43.7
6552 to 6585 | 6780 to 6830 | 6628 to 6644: -1.0 angstrom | 43.4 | 46.7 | 45.4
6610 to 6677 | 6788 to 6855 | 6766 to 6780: 0.1 angstrom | 46.3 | 45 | 44.9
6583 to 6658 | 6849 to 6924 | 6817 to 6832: -0.2 angstrom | 45.9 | 45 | 43.9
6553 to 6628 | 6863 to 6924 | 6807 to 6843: -0.5 angstrom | 44.5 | 44.7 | 44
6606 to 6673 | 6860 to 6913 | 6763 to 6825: -0.9 angstrom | 46.2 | 45.4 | 43.9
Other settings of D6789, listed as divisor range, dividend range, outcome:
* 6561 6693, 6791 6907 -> 1.04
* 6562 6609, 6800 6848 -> 1.08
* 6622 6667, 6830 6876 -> 1.00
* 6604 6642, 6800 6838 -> 1.04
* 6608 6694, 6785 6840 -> 1.03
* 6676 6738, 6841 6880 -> 1.00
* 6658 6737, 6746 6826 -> 1.03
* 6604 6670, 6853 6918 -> 1.02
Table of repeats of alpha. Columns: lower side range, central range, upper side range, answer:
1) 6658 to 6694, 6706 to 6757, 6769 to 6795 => 1.26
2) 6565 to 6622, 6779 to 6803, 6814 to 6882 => -1.26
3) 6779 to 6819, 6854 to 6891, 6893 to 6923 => 0.52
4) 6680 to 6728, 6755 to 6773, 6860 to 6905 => -0.20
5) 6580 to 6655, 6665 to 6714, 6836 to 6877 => -0.61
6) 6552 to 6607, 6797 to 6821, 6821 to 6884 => -0.62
